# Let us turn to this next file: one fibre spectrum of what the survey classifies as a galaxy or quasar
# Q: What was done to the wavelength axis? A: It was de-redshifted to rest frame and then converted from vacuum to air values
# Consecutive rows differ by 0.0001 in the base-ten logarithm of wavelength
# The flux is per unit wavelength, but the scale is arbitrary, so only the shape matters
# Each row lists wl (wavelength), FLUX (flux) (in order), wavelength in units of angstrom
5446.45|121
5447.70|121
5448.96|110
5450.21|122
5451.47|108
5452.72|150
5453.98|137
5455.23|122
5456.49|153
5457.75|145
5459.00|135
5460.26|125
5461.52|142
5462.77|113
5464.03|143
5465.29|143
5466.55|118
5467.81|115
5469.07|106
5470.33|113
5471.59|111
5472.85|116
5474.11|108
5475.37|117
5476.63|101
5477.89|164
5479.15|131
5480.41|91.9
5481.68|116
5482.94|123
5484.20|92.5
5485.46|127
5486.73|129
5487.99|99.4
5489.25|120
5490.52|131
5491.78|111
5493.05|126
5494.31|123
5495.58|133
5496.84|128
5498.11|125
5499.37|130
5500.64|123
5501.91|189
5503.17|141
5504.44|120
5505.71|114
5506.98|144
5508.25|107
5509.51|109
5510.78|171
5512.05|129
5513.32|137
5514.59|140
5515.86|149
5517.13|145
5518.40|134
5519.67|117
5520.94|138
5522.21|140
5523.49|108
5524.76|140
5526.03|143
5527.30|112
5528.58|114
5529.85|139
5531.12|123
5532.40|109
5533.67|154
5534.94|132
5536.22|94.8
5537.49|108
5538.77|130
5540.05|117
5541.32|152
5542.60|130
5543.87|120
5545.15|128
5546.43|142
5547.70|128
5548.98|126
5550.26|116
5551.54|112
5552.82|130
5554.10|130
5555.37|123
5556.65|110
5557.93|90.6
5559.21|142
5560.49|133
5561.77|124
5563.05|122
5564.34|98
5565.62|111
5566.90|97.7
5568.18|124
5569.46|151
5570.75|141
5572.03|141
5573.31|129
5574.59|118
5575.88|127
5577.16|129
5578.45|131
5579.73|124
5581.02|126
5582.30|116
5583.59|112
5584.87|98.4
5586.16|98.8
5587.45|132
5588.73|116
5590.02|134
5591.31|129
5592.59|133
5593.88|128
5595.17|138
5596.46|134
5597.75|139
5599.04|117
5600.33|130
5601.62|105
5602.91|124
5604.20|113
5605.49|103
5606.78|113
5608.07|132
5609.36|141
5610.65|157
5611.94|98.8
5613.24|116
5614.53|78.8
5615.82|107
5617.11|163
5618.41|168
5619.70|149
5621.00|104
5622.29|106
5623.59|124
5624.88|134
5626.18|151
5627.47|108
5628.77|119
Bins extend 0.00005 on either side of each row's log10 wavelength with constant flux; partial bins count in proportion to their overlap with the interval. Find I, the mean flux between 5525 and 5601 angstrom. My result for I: 124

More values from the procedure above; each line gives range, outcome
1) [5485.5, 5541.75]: 129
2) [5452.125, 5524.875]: 128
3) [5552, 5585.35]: 122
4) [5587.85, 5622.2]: 126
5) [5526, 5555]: 125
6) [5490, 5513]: 131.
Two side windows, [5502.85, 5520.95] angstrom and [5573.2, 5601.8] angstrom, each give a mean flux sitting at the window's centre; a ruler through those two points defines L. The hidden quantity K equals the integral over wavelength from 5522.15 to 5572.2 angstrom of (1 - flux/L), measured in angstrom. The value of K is 1.6 angstrom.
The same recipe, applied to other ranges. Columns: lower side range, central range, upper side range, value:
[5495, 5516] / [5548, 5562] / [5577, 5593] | 0.50 angstrom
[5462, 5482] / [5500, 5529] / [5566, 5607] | -2.98 angstrom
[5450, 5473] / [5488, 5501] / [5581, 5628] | 0.29 angstrom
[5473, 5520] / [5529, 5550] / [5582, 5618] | -0.31 angstrom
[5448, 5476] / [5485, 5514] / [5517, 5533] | -0.60 angstrom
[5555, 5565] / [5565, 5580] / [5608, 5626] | -0.91 angstrom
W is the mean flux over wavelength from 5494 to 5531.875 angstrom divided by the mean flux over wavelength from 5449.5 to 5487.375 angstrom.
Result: 1.07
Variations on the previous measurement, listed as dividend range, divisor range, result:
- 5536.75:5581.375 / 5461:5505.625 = 1.01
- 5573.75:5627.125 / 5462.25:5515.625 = 1.00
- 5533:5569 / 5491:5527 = 0.92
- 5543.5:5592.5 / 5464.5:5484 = 1.04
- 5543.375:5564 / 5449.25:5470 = 0.95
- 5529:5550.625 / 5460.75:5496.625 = 1.05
